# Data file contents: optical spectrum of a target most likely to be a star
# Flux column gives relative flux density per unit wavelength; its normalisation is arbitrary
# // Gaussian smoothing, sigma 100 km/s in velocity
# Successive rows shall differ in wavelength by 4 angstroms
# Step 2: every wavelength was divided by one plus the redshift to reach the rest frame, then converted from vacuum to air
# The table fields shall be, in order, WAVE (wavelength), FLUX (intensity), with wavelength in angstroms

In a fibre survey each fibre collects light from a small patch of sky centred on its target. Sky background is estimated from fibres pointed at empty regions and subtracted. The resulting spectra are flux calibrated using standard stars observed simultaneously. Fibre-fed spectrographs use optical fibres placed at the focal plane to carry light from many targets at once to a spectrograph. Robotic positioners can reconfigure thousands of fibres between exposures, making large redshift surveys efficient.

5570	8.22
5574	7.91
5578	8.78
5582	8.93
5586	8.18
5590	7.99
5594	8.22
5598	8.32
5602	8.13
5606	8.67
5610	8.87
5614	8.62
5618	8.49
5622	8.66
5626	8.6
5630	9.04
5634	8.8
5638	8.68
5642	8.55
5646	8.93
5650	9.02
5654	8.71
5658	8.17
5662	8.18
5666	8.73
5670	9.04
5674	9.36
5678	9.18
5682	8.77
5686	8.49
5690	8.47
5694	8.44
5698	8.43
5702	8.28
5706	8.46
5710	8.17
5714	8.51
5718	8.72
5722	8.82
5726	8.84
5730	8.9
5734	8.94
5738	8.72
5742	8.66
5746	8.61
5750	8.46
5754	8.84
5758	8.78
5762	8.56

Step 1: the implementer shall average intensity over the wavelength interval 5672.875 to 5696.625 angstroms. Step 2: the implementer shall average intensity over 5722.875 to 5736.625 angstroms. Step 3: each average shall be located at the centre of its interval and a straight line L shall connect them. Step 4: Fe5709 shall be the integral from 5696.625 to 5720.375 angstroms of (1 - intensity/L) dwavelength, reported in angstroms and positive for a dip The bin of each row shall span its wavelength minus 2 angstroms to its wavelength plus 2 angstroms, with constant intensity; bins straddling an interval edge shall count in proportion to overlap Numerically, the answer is 1.0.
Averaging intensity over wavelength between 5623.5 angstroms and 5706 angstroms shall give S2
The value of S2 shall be 8.69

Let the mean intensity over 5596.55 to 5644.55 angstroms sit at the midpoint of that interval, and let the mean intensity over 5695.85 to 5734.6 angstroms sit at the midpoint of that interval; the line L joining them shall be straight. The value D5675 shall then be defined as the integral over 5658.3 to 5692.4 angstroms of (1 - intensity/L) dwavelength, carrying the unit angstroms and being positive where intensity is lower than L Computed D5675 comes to -0.54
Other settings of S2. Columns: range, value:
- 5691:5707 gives 8.4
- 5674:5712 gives 8.57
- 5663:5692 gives 8.84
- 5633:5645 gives 8.69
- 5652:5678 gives 8.74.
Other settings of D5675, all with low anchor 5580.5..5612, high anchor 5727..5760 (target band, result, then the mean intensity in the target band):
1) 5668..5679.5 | -0.8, 9.19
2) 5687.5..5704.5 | 0.4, 8.41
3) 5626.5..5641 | -0.5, 8.8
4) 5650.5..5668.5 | 0.1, 8.51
